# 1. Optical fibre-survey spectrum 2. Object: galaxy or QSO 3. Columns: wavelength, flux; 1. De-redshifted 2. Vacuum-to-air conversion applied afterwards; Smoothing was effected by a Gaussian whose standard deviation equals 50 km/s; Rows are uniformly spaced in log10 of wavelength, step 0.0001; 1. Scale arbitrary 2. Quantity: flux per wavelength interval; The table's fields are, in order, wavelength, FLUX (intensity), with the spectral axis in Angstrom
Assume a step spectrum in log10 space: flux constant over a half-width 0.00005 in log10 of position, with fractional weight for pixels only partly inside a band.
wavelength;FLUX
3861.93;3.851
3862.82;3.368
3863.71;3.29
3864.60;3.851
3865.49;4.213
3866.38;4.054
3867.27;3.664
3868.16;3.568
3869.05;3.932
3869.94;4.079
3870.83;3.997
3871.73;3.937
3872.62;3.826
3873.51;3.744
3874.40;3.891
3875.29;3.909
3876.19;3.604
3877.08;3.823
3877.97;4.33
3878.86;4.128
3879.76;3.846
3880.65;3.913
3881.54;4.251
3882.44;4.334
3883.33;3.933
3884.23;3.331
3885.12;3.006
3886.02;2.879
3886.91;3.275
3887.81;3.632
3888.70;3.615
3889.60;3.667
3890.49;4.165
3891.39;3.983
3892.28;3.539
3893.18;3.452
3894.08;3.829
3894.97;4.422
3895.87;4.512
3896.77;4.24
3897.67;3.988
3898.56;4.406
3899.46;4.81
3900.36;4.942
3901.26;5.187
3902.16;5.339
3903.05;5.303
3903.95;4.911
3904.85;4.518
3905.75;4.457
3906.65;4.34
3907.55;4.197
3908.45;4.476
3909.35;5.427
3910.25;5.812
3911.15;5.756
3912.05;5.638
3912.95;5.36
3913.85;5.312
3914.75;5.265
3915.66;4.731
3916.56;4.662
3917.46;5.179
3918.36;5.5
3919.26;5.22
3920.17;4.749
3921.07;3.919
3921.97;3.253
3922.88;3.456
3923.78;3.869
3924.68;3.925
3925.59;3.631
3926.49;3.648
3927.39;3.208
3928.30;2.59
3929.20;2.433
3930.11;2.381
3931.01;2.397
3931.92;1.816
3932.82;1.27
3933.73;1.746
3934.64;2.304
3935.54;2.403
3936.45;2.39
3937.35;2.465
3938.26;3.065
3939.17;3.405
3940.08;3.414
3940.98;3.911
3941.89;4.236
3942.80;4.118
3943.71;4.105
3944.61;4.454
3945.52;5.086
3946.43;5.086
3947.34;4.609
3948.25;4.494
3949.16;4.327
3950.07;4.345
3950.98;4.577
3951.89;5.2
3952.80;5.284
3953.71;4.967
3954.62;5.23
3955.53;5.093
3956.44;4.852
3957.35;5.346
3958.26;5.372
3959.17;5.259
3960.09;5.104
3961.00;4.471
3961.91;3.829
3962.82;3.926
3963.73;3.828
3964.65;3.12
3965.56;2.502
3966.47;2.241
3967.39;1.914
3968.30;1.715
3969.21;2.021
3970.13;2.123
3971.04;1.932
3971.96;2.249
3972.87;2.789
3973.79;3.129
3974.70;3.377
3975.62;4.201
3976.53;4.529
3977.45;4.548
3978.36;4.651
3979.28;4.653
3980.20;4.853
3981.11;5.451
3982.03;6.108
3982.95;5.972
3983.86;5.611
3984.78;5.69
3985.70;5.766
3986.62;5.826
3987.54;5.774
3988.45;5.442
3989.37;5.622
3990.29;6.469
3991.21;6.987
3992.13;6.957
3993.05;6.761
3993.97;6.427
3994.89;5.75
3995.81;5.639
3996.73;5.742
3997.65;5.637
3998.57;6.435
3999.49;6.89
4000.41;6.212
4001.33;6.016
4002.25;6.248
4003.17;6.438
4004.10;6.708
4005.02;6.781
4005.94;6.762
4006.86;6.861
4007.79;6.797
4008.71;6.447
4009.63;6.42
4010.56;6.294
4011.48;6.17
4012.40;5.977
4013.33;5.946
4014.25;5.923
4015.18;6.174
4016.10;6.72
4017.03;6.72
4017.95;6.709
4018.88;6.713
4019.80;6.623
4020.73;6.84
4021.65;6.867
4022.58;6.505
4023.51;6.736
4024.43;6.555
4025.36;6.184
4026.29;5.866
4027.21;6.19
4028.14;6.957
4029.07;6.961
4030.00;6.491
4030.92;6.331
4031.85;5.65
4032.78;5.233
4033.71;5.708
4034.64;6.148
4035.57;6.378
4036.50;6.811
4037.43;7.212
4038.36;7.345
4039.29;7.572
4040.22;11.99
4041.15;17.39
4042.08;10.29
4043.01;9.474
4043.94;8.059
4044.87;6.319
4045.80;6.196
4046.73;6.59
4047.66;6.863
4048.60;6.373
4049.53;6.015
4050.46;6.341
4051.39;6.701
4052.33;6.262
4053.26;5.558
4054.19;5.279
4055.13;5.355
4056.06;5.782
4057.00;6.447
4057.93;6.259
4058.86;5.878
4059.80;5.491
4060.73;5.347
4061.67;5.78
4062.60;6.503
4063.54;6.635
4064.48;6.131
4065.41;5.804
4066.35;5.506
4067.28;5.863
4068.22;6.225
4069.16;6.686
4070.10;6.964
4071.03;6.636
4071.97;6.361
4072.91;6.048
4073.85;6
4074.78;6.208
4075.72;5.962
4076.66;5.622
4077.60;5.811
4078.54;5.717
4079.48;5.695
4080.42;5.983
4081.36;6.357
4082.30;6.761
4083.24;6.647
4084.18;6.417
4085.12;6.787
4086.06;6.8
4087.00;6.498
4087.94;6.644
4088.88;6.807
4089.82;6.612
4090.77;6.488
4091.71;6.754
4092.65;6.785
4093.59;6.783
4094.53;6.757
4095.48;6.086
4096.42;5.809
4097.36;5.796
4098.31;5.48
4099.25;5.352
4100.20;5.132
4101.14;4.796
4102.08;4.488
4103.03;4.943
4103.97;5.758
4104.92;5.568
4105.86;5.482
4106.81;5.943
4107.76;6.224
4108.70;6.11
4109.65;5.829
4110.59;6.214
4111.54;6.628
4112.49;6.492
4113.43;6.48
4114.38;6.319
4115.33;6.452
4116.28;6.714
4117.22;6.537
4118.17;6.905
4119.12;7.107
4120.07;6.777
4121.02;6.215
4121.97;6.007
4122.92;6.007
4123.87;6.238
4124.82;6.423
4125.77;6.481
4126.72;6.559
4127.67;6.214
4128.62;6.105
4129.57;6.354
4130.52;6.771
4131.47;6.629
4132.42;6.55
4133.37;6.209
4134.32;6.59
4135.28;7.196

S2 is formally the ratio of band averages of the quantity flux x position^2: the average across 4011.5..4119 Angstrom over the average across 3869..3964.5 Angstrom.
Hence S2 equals 1.69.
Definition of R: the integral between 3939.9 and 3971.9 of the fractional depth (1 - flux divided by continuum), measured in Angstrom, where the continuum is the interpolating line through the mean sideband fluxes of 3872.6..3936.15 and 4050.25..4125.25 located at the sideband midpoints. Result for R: 3.8 Angstrom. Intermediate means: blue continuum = 4.01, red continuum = 6.14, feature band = 4.04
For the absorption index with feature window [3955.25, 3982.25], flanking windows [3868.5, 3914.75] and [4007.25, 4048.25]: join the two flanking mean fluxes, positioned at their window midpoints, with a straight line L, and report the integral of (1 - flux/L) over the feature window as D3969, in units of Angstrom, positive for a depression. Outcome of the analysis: 9.3 Angstrom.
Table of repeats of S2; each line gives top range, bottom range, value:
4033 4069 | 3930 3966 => 1.85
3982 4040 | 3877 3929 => 1.57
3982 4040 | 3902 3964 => 1.58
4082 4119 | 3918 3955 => 1.81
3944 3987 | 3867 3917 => 1.04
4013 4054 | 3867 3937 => 1.88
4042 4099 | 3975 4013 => 1.10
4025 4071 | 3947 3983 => 1.73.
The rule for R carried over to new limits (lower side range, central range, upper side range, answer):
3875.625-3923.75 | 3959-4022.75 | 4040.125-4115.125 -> 1.7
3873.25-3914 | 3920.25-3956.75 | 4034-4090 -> 9.4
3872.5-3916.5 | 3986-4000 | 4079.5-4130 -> -2.5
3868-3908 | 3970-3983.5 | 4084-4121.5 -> 2.3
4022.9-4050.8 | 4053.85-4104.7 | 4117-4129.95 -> 5.9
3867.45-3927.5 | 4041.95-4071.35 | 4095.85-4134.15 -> -4.1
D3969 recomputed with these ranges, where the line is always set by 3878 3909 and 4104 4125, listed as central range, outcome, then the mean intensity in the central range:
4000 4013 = -3.0 Angstrom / 6.43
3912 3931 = 1.3 Angstrom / 4.11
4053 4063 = -0.1 Angstrom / 5.79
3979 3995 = -2.7 Angstrom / 5.91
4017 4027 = -2.2 Angstrom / 6.56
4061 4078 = -0.8 Angstrom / 6.14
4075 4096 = -1.3 Angstrom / 6.39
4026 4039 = -2.1 Angstrom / 6.4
